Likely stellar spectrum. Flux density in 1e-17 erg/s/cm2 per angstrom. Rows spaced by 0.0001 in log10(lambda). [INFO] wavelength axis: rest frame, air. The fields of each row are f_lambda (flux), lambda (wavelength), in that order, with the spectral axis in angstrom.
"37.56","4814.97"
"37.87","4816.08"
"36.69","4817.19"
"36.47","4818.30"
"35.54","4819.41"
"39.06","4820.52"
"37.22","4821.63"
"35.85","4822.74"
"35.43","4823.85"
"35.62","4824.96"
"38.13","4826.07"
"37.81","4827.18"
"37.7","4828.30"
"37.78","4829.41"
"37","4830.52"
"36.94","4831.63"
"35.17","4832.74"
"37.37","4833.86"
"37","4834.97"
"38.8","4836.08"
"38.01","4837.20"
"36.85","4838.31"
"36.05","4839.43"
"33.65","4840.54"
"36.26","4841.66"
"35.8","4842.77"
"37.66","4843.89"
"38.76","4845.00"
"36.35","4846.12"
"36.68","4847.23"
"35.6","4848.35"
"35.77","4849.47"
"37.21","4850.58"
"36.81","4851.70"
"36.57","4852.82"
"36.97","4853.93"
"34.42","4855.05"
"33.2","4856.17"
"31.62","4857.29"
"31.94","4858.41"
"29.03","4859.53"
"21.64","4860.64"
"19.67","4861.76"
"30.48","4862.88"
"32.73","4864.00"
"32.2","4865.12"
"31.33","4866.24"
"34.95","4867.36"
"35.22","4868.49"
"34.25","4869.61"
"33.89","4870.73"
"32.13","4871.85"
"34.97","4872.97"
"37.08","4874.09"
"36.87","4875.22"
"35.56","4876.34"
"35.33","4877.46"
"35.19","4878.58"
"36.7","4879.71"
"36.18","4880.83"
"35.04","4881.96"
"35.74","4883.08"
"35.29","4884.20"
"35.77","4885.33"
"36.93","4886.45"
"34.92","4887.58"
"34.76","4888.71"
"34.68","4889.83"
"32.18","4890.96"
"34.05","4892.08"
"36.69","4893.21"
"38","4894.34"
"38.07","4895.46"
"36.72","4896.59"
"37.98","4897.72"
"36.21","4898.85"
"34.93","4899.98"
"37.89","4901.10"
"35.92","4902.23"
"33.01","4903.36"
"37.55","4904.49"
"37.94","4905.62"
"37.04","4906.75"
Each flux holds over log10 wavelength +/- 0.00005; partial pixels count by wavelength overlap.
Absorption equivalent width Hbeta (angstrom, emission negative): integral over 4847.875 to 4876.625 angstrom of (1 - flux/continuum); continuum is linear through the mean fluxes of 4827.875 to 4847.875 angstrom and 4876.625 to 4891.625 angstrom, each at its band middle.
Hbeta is 2.32 angstrom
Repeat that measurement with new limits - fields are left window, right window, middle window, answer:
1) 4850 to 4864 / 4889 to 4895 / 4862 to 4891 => -0.73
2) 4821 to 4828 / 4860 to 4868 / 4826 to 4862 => -2.49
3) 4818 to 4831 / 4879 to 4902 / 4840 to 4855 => 0.08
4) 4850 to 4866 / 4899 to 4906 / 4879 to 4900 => -0.58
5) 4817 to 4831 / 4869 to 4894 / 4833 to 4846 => -0.14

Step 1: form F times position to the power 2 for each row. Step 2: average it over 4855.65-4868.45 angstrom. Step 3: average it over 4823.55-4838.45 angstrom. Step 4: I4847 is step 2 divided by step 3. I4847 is 0.82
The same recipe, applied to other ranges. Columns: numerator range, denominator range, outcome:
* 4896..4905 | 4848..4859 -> 1.06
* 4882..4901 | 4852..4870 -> 1.15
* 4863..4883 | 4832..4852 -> 0.96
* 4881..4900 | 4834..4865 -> 1.06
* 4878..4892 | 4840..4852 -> 0.98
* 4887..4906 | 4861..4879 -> 1.10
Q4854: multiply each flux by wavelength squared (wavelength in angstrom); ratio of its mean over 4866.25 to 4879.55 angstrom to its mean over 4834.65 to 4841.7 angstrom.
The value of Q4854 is 0.97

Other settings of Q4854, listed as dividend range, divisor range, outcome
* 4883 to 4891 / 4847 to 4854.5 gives 0.98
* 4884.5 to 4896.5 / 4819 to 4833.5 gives 0.99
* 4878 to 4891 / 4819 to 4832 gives 0.98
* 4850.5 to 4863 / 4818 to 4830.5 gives 0.86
